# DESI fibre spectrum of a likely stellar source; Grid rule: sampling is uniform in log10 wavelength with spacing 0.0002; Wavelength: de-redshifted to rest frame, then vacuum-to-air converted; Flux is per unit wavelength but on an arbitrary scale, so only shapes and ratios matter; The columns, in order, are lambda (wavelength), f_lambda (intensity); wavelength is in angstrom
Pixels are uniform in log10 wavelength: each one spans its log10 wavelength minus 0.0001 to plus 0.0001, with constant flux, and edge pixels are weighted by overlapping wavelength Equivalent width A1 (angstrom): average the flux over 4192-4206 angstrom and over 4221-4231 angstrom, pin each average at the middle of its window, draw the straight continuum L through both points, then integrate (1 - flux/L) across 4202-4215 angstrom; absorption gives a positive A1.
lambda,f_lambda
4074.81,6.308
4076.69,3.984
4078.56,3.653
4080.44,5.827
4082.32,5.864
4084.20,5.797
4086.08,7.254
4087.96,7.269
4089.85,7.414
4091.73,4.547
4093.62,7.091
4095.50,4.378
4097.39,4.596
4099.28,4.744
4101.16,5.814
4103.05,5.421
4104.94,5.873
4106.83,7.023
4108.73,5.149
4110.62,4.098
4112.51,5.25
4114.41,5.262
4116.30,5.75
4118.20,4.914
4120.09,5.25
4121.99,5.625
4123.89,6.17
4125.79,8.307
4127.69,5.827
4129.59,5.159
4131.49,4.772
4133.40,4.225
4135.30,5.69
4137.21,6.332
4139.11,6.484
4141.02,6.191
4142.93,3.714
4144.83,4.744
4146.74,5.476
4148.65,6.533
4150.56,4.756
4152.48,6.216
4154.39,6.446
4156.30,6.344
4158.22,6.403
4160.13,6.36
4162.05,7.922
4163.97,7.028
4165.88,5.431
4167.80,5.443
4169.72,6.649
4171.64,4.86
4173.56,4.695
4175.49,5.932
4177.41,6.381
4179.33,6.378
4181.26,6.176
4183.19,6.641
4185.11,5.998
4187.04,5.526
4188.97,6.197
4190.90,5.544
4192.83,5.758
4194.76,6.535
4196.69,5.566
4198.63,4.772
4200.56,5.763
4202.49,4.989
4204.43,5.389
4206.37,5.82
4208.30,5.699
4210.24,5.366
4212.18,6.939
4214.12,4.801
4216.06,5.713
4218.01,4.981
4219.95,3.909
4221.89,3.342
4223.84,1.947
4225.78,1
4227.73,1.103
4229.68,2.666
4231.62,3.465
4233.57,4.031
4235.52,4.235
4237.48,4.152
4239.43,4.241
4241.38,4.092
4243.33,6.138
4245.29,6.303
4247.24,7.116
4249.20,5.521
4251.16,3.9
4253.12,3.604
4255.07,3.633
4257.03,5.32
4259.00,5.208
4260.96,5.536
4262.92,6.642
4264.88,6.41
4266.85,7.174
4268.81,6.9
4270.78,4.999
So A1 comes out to -4.1 angstrom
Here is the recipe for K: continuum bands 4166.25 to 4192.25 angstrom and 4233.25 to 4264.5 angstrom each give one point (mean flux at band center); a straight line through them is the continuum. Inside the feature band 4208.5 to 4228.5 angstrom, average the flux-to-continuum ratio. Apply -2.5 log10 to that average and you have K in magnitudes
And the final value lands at 0.33 mag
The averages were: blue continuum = 5.87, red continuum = 5.03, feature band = 4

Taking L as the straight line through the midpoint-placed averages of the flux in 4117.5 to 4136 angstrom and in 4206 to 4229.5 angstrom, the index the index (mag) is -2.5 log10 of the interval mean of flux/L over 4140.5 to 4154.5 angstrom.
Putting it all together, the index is -0.04 mag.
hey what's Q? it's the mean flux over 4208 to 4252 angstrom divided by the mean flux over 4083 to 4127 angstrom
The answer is 0.8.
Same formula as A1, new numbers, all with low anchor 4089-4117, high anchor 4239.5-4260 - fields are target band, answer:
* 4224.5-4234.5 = 5.2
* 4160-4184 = -3.9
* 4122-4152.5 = -1.5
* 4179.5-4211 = -3.3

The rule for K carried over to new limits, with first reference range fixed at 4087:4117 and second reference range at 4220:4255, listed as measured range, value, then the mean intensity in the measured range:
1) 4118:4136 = -0.065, 5.62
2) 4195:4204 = -0.219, 5.38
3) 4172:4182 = -0.242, 5.84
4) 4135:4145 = -0.089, 5.58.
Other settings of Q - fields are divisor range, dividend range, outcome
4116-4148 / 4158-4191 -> 1.09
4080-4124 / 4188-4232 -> 0.82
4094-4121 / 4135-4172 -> 1.13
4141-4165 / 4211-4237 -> 0.62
